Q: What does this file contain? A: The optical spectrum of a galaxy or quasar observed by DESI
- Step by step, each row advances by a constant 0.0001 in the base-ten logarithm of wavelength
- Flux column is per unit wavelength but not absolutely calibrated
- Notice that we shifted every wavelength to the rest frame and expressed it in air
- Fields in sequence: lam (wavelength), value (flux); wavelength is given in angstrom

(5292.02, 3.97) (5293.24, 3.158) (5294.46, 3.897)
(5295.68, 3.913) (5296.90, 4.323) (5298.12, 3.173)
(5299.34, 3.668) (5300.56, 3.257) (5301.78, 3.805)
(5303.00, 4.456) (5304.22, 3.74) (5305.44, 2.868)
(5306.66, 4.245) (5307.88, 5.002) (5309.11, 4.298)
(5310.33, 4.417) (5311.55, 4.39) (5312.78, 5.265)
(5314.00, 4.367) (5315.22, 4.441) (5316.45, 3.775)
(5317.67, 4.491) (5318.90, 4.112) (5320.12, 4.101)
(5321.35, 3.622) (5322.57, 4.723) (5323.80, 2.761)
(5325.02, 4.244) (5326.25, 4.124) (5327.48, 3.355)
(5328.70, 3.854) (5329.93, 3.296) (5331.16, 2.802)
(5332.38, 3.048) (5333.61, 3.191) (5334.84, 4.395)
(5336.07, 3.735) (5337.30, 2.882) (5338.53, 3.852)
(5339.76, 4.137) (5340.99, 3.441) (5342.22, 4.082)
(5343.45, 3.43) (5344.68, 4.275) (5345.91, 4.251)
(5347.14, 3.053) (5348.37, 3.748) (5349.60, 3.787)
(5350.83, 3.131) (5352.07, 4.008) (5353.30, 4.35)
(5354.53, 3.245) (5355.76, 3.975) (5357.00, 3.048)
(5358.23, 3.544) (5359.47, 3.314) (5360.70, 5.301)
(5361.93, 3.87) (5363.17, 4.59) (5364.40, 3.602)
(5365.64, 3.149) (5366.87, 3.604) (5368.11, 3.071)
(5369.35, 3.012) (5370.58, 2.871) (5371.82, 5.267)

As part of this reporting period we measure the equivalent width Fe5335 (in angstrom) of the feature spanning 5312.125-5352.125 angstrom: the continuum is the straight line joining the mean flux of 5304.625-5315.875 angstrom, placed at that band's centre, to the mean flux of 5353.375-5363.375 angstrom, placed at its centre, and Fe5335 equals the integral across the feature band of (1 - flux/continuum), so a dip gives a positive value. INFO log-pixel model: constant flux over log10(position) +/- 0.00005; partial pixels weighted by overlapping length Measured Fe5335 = 3.1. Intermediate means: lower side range 4.35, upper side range 3.86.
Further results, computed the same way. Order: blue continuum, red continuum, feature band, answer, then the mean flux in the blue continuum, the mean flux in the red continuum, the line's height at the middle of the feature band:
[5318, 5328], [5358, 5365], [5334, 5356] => 1.3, 3.9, 4.07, 4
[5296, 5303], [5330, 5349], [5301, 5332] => -2.8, 3.73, 3.61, 3.68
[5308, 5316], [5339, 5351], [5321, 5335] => 1.9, 4.54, 3.76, 4.16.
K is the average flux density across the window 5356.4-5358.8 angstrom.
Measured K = 3.3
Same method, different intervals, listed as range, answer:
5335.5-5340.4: 3.65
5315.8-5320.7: 4.12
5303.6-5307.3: 3.64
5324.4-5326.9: 4.16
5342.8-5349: 3.76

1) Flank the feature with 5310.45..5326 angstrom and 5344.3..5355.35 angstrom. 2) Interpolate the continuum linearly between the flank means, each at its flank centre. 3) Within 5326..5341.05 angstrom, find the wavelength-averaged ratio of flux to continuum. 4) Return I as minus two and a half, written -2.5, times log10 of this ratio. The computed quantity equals 0.13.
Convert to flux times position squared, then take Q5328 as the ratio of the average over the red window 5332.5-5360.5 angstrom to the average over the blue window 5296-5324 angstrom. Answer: 0.92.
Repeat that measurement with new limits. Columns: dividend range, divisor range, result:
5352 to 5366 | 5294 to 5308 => 1.03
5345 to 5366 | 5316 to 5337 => 1.02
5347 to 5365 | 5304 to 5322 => 0.91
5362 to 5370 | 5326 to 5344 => 1.00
